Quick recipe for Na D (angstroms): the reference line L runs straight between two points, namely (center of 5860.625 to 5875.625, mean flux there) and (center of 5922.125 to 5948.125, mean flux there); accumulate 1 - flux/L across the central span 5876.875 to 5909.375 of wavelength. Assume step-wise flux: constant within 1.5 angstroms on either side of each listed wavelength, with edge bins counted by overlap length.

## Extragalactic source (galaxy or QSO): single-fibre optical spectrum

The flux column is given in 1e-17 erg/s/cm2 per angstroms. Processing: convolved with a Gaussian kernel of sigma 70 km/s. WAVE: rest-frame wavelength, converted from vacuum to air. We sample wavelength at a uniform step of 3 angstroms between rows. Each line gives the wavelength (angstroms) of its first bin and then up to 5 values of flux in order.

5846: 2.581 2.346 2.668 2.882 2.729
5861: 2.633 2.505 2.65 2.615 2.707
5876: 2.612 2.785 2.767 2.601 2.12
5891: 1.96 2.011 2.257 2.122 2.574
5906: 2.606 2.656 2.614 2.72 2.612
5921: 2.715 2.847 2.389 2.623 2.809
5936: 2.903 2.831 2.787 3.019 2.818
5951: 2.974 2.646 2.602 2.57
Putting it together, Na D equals 3.4 angstroms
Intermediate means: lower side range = 2.62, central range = 2.4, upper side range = 2.78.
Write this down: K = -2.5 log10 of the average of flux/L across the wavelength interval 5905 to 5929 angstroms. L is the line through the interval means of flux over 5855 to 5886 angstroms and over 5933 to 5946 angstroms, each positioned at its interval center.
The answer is 0.06 mag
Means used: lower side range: 2.67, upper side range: 2.87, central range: 2.65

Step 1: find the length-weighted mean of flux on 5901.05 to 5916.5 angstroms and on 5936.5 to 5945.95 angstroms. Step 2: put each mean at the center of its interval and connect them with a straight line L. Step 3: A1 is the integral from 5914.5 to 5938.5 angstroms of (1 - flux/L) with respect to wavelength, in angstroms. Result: 0.44 angstroms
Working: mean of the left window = 2.62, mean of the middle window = 2.71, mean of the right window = 2.87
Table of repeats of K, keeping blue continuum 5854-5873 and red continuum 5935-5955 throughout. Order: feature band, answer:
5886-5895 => 0.30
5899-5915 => 0.09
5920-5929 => 0.07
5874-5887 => 0.01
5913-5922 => 0.05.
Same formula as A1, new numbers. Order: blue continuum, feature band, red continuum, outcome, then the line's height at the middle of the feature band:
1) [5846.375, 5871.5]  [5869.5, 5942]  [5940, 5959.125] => 4.1 angstroms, 2.72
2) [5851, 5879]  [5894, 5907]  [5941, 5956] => 1.9 angstroms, 2.75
